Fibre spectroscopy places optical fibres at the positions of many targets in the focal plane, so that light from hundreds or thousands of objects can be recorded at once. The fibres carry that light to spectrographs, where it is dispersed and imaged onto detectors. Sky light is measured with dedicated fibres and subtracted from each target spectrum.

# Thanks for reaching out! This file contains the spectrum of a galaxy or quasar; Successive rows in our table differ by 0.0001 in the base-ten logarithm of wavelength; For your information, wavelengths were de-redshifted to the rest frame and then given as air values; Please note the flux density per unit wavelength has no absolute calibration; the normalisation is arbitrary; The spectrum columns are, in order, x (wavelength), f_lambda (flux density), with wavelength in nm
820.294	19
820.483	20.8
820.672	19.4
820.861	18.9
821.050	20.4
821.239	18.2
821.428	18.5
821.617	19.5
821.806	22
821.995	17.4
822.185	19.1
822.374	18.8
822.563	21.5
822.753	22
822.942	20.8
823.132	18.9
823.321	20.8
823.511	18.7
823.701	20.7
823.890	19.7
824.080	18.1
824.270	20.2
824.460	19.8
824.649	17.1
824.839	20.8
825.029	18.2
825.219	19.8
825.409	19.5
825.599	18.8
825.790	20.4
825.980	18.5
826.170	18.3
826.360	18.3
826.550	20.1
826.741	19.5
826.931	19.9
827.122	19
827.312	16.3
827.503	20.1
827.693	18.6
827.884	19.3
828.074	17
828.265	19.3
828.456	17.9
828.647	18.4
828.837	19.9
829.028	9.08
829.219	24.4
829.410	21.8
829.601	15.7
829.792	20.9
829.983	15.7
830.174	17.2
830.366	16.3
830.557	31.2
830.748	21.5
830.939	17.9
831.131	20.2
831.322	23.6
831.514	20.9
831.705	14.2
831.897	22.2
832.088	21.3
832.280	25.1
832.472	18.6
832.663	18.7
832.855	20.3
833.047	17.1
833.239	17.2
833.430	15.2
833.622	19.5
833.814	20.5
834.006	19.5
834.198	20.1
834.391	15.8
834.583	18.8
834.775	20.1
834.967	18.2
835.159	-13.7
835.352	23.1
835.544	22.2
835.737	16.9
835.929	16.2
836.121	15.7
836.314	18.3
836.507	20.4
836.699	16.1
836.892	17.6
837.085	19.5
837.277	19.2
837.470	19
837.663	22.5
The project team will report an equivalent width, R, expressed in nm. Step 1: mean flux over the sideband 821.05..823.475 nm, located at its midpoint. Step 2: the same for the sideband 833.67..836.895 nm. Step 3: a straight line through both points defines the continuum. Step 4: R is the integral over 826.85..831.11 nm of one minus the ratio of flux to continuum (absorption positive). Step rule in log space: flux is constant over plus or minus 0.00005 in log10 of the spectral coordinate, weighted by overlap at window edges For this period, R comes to -0.174 nm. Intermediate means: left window 19.8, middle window 19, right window 16.8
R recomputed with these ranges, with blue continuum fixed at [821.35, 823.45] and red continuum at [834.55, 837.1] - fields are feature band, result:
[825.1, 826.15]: -0.014 nm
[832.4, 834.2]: -0.179 nm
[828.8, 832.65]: -0.491 nm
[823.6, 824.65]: 0.000 nm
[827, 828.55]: -0.001 nm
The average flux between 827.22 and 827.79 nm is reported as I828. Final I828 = 18.3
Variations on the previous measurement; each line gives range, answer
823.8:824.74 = 19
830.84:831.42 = 20.6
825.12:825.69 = 19.4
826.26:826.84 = 19.3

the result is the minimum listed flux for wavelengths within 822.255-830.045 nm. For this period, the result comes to 9.08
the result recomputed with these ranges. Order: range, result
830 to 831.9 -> 14.2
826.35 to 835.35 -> -13.7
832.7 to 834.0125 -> 15.2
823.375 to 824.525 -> 18.1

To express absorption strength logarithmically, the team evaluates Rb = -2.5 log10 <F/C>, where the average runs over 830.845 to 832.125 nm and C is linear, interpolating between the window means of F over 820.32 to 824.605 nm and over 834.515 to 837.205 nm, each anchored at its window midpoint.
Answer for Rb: -0.15 mag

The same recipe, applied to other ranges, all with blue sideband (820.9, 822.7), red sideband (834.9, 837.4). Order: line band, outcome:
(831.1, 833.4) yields -0.16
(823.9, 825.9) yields -0.03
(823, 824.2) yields -0.02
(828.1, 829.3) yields -0.01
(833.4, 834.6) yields -0.12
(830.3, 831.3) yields -0.24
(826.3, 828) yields -0.04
